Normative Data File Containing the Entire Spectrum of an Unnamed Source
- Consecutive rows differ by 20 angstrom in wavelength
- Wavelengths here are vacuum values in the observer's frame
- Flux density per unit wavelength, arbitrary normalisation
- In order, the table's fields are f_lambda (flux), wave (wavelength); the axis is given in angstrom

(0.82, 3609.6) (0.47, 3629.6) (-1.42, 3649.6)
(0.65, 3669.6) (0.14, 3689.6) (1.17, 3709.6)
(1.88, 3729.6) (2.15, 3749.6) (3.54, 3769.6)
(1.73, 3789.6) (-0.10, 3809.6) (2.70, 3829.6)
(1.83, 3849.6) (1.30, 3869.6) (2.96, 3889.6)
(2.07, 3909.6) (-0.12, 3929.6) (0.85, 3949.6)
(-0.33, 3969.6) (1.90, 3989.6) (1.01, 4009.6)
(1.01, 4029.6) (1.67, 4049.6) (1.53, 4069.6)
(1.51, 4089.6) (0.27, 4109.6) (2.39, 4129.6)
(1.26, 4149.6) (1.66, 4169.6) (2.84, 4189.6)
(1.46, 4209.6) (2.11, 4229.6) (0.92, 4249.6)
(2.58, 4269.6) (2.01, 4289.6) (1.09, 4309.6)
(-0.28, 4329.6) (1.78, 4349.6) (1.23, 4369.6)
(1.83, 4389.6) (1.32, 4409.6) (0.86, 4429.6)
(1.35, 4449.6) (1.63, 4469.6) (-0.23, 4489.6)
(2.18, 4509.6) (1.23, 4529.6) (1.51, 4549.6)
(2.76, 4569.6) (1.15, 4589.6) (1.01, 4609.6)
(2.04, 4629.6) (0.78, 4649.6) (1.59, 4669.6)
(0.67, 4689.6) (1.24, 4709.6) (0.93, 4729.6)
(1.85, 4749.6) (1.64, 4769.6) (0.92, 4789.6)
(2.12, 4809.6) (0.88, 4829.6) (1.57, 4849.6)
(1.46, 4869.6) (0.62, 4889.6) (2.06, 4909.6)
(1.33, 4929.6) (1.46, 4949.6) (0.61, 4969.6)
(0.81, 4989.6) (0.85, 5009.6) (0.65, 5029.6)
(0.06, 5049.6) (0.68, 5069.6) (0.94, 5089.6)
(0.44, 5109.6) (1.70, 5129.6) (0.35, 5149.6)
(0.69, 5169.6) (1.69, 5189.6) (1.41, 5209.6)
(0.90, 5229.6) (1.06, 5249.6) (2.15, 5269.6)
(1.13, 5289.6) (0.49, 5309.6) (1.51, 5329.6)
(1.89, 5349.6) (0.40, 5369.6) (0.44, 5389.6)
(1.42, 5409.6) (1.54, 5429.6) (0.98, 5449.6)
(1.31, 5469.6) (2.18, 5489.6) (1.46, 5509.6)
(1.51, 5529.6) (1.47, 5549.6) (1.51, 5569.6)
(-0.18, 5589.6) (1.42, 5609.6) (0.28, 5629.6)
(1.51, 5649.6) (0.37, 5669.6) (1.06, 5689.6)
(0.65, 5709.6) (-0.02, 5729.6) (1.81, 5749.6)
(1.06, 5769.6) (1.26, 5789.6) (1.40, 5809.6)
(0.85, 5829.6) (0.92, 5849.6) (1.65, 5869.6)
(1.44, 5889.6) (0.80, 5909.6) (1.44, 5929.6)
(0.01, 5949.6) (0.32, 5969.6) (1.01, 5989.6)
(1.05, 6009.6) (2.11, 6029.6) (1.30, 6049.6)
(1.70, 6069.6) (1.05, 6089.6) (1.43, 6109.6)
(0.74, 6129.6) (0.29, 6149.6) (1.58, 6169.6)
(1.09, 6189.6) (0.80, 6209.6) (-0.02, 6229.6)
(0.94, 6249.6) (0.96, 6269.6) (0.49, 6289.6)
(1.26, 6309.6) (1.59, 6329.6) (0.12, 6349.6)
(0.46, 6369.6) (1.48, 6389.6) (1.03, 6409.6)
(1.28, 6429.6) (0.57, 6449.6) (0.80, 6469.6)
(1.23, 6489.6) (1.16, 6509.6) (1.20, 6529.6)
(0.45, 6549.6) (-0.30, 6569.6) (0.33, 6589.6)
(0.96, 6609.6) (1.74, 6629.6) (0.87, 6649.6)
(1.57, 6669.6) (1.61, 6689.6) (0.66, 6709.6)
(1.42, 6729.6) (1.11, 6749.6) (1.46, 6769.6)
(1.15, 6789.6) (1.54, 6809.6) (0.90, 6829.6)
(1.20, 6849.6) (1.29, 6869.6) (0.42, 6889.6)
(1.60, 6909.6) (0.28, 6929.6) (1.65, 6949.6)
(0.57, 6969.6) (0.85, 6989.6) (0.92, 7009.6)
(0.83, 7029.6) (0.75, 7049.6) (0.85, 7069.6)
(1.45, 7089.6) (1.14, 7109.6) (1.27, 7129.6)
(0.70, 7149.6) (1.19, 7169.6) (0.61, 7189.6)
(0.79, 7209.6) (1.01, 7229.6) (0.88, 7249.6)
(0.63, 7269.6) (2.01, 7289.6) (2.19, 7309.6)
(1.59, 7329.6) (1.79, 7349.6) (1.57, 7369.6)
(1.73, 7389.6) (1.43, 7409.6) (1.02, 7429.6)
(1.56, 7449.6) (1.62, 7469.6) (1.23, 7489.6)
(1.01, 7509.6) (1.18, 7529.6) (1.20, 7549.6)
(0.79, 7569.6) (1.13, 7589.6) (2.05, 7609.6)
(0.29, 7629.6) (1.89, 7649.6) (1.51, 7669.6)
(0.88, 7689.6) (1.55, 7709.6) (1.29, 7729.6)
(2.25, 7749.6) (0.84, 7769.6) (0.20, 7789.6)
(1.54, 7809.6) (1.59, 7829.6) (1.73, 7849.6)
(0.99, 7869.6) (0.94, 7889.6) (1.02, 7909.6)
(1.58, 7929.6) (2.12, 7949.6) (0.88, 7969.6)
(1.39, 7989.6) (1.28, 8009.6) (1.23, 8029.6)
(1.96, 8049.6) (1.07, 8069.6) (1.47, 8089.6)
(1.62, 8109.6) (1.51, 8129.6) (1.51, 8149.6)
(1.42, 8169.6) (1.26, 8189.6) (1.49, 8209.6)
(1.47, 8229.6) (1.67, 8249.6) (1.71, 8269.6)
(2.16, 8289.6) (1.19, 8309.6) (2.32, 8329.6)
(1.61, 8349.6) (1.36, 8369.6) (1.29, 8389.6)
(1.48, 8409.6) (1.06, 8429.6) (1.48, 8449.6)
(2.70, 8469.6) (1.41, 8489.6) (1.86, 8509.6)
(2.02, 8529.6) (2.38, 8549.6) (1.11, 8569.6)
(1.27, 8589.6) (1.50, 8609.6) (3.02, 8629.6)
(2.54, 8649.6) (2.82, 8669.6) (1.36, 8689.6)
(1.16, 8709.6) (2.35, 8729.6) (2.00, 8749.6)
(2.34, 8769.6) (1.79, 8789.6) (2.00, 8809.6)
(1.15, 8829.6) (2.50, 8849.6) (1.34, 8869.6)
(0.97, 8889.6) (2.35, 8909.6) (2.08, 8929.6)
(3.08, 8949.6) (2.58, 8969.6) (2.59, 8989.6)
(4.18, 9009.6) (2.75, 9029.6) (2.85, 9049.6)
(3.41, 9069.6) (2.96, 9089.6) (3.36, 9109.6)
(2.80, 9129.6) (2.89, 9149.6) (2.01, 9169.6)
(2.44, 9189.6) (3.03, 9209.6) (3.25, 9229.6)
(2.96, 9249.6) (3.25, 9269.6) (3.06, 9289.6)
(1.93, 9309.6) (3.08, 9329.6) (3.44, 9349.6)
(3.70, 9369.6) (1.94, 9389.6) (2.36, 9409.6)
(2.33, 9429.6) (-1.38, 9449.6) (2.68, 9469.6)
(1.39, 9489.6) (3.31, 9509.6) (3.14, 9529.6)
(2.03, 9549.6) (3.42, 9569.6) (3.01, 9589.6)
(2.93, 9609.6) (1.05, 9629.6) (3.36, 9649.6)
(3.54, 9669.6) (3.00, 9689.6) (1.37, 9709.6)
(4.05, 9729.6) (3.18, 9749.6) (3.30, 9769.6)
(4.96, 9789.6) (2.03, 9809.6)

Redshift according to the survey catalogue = 1.24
